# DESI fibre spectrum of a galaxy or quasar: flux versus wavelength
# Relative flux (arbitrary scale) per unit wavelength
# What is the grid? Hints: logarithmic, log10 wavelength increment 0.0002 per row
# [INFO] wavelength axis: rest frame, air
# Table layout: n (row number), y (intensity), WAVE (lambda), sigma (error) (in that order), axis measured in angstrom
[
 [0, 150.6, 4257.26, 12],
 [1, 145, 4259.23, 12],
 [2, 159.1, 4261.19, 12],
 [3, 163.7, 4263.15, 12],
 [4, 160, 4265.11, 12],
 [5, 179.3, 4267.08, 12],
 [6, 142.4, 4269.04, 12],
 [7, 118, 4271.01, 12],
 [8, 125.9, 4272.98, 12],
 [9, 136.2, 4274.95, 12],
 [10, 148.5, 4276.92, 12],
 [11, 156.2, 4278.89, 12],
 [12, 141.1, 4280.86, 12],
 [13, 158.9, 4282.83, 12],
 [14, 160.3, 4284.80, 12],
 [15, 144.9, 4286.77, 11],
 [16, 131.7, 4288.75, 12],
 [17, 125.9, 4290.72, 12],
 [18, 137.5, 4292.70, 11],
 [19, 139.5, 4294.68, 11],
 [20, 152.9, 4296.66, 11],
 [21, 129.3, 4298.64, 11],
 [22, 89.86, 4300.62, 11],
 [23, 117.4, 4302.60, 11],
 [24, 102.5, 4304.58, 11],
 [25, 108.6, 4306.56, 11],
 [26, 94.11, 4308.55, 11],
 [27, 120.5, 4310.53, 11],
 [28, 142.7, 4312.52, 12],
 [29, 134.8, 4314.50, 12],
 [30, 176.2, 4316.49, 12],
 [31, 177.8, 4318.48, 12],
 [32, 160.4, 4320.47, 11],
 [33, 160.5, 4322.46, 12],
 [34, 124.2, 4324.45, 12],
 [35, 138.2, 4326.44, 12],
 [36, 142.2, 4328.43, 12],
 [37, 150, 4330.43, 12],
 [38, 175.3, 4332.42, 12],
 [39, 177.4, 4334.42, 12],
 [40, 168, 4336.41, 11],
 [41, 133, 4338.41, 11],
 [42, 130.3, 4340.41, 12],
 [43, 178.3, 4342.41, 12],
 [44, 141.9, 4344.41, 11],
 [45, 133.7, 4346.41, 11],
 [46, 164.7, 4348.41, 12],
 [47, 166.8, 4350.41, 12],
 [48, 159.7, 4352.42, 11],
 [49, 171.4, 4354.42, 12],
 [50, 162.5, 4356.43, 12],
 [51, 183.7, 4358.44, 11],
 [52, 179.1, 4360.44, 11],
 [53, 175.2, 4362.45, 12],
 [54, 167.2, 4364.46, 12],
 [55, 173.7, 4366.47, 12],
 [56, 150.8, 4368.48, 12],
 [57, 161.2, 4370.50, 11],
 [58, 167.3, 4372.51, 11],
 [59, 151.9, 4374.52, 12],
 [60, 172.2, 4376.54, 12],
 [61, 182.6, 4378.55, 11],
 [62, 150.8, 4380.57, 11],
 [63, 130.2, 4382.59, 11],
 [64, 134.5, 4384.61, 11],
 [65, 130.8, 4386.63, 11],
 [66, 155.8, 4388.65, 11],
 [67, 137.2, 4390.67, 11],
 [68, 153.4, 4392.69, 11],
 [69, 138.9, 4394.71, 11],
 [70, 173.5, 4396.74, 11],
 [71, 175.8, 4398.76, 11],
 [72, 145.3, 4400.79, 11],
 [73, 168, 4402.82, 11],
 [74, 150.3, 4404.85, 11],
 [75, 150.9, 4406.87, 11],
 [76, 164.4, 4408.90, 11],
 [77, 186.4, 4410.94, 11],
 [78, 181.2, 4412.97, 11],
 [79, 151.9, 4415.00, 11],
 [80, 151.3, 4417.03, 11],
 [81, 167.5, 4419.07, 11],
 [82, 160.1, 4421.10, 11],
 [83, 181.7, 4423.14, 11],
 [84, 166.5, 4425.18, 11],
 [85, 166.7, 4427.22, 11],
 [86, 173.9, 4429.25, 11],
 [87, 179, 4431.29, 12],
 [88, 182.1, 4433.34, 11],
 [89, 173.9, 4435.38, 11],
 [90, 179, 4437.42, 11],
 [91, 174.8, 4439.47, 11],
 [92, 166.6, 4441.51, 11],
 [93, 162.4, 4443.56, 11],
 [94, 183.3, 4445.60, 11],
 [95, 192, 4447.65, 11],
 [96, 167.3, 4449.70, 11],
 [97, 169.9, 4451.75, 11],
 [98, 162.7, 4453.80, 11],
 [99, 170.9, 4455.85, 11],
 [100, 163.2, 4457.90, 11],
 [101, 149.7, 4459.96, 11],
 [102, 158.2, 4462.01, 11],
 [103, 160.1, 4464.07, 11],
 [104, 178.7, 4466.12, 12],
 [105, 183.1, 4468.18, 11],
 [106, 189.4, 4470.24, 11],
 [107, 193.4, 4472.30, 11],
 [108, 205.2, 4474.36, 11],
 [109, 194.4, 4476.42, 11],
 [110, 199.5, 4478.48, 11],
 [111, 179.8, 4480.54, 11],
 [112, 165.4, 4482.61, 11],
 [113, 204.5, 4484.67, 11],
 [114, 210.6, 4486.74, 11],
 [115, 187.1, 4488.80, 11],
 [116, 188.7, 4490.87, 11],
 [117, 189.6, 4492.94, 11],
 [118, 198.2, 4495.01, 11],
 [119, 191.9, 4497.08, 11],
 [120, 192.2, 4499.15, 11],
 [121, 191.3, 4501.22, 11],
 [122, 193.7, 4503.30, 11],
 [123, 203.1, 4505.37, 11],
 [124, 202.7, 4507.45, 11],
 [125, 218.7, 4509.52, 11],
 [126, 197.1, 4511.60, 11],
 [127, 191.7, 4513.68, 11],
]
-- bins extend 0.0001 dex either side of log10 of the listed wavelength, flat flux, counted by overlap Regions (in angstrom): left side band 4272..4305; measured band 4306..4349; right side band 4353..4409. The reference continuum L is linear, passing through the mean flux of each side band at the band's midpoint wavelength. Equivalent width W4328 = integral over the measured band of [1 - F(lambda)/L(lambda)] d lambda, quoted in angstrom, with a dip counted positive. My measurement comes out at -0.4 angstrom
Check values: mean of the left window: 136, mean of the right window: 159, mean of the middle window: 147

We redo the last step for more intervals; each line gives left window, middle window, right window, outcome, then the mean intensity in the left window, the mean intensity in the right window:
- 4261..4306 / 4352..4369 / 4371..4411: -2.2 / 139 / 155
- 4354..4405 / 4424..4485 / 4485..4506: 2.0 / 159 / 195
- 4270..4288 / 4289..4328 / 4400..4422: 3.7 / 143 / 162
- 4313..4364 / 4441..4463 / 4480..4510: 2.0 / 159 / 194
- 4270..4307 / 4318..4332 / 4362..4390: -0.7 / 133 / 157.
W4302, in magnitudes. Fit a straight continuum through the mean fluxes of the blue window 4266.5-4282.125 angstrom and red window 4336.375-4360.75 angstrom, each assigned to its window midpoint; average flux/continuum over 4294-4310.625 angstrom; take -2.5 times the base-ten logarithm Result 0.264 mag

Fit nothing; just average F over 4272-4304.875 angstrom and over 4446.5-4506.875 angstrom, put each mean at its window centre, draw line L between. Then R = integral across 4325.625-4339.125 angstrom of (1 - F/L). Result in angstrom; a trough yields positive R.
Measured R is -0.8 angstrom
